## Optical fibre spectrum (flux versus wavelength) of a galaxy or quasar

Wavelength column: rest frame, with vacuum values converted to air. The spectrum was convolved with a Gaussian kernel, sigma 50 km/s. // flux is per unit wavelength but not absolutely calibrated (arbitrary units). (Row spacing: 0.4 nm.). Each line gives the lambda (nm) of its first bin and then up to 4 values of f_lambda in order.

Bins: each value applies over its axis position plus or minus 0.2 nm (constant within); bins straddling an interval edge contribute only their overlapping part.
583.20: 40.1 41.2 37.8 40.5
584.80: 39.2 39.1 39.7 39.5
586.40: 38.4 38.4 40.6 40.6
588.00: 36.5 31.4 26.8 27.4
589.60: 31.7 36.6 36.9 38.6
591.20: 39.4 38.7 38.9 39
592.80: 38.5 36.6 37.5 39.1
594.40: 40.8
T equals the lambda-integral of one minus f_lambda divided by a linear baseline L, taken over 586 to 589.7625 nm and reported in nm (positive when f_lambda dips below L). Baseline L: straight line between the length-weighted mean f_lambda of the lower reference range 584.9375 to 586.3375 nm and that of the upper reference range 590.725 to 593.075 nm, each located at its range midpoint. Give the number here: 0.40 nm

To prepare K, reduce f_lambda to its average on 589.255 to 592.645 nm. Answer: 37.1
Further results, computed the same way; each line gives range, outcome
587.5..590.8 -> 33.6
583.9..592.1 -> 37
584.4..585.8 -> 39.5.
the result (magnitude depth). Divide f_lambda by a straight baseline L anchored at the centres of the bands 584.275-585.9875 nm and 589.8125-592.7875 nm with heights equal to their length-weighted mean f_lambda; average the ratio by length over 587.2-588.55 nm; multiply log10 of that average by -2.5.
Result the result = 0.058 mag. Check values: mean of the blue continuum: 39.6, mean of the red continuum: 38.3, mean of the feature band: 37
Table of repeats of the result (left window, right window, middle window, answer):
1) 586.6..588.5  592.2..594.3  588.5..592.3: 0.09 mag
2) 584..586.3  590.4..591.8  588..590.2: 0.24 mag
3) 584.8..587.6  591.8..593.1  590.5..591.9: 0.00 mag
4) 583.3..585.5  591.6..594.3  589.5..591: 0.07 mag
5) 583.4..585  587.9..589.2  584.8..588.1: -0.13 mag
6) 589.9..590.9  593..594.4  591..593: -0.03 mag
